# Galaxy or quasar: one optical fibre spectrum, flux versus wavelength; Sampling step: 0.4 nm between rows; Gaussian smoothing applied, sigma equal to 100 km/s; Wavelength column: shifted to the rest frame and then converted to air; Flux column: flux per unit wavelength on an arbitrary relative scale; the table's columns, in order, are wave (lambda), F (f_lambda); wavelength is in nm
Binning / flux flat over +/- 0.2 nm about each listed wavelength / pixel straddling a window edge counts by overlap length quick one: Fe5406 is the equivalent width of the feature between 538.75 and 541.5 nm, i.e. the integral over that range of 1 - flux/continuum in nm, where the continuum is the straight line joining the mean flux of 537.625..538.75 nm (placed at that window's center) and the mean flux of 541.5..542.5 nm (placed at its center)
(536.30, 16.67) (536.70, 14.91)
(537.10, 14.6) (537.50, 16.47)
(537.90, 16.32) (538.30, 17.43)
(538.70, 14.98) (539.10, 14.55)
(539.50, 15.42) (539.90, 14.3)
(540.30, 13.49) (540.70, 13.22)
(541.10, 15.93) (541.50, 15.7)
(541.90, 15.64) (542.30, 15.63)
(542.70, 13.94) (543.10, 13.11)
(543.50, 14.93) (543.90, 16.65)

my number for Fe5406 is 0.24 nm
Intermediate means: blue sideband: 16.4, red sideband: 15.6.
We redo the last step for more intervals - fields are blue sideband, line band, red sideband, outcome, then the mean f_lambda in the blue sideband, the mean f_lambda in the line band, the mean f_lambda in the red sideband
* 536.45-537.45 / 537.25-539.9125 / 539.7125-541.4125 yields -0.17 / 15.1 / 15.7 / 14.3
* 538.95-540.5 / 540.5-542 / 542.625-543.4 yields -0.11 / 14.4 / 15.1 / 13.6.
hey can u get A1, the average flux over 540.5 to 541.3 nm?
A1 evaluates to 14.6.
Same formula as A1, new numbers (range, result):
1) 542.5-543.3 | 13.5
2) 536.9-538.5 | 16.2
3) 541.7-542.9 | 15.1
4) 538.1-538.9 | 16.2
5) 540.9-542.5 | 15.7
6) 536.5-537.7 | 15.3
